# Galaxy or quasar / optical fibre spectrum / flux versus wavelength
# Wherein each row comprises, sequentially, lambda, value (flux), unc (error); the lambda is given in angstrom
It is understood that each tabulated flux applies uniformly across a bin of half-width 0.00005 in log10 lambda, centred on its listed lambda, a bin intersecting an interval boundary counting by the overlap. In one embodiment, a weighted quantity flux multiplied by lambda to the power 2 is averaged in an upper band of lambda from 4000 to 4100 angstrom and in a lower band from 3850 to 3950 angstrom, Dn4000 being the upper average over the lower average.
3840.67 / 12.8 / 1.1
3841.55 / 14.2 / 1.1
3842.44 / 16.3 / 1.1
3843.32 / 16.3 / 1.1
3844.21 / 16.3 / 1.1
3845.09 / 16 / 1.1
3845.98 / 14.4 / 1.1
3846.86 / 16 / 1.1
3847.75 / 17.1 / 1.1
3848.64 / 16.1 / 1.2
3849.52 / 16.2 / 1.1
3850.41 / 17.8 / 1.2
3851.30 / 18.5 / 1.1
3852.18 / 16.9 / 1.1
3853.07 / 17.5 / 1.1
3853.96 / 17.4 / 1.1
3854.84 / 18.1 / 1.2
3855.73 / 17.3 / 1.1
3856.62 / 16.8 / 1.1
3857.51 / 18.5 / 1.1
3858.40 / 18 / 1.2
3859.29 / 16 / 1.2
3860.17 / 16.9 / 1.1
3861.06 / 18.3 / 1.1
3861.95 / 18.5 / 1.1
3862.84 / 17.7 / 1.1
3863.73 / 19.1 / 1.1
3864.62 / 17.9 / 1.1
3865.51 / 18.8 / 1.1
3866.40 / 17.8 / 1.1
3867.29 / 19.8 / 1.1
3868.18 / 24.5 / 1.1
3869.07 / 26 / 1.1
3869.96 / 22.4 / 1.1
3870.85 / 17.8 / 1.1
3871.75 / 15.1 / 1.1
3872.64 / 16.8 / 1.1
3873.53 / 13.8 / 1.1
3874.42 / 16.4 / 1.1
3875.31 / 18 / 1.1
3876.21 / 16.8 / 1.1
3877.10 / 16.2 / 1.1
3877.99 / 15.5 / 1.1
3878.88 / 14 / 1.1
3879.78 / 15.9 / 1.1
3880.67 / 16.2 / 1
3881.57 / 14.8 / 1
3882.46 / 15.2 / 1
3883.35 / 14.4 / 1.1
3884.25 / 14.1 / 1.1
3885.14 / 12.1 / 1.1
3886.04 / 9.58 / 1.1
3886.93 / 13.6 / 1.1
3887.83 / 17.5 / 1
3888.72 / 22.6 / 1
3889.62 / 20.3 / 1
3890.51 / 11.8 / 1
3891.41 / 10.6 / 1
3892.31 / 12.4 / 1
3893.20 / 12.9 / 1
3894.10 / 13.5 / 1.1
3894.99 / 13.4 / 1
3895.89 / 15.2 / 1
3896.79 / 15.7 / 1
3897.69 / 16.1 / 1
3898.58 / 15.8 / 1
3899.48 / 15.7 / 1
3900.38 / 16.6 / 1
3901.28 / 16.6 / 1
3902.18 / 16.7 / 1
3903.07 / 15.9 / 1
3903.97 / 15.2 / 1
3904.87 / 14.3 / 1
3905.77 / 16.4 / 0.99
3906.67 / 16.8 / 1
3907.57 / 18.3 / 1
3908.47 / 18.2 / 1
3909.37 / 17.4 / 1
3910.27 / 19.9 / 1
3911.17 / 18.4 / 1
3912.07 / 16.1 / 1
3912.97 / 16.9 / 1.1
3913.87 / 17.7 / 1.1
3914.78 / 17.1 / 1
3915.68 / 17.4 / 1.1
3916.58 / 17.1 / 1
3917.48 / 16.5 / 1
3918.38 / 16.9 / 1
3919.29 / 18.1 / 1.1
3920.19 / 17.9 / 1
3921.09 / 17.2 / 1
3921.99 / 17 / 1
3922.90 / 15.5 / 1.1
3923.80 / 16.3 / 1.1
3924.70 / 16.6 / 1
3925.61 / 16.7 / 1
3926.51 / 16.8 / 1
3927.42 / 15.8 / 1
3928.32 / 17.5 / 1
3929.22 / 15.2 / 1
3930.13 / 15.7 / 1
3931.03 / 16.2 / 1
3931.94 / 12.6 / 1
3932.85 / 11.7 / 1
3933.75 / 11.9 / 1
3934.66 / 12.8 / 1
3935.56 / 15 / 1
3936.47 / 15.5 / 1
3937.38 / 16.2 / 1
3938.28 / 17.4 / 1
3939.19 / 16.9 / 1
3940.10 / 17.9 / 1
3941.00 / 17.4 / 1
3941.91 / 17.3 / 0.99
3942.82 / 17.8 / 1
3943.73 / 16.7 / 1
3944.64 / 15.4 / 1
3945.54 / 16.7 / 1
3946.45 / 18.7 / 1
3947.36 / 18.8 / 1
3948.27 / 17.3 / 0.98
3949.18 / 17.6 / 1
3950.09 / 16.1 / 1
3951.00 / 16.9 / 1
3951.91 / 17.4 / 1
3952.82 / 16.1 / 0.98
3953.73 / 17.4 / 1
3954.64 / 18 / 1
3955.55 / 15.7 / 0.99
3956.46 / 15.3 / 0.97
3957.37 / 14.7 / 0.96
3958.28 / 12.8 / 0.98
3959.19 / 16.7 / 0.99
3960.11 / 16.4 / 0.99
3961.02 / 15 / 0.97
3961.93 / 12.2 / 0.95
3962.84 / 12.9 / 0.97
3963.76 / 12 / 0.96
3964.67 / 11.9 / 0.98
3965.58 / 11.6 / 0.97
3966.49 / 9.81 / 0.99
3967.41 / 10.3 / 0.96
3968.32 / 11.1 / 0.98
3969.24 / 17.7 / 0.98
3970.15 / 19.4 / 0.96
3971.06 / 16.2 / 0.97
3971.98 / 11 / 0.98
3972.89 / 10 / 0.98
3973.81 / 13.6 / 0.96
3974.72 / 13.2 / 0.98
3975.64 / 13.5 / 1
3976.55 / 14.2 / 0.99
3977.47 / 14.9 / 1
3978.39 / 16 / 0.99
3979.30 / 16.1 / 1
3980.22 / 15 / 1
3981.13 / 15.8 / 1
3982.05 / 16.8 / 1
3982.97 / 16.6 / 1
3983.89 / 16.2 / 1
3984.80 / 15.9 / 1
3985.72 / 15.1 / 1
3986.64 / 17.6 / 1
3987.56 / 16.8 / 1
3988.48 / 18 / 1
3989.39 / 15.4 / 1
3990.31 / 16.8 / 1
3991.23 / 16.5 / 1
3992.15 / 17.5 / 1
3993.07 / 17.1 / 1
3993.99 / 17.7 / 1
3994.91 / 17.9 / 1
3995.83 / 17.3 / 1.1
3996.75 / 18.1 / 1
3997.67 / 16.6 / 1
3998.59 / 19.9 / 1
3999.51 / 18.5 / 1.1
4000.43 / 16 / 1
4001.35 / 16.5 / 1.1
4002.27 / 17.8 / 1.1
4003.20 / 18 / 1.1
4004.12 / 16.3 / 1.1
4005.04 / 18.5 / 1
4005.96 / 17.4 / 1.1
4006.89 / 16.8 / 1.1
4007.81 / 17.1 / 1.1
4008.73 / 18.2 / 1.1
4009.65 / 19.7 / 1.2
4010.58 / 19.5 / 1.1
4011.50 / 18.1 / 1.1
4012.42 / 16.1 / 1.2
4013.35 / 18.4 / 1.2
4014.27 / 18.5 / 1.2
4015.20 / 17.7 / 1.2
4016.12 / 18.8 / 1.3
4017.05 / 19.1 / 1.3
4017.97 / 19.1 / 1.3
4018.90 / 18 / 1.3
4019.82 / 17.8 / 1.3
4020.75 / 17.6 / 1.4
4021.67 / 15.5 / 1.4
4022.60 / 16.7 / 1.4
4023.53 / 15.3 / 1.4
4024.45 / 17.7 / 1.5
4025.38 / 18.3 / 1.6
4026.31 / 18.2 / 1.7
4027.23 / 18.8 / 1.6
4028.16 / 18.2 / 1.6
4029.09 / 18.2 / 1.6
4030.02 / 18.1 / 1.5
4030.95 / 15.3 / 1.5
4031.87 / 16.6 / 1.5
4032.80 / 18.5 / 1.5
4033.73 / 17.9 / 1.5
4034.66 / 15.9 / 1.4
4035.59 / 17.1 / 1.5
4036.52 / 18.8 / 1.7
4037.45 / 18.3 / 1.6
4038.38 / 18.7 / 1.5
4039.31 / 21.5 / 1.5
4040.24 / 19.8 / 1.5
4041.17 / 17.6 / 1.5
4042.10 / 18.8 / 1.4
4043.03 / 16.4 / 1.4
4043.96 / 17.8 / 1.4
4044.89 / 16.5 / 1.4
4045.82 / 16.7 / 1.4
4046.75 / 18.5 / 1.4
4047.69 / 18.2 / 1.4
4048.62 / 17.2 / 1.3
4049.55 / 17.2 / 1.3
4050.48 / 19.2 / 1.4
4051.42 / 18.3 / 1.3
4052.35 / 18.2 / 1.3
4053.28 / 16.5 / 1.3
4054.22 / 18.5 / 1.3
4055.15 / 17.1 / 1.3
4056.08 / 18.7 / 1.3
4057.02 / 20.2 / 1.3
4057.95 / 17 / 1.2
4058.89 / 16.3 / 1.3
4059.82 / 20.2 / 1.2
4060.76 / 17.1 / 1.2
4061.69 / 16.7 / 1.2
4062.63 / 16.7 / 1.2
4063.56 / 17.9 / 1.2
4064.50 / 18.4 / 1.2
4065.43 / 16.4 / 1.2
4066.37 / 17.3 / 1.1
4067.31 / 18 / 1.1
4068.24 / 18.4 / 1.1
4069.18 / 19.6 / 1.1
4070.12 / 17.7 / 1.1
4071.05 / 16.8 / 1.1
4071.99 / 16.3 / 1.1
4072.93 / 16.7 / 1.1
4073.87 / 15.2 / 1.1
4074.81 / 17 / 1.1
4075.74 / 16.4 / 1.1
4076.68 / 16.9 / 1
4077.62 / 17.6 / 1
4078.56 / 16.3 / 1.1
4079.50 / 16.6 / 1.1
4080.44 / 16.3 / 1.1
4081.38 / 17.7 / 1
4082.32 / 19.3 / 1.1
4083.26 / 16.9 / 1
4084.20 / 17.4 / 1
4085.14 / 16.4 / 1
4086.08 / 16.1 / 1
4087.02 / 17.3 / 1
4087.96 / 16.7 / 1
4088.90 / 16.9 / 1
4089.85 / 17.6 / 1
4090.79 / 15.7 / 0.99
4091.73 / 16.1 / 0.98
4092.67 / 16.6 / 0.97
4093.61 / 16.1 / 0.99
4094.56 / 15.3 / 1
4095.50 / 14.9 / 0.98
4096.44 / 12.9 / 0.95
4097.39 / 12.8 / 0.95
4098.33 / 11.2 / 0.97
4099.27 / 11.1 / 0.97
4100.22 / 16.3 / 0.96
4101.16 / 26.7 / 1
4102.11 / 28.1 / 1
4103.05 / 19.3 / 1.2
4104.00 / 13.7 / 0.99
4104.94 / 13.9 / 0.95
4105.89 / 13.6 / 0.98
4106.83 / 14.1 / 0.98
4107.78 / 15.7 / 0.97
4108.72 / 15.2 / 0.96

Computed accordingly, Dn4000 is 1.12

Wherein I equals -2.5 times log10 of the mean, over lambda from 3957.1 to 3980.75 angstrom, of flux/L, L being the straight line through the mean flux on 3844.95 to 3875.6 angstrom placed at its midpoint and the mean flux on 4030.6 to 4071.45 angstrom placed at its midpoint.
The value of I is 0.28 mag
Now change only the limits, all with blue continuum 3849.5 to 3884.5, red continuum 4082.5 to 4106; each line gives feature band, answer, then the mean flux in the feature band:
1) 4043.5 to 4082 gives -0.06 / 17.5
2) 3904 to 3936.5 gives 0.06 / 16.3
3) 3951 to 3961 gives 0.07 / 16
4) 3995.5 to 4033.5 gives -0.06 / 17.7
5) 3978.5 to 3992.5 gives 0.04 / 16.4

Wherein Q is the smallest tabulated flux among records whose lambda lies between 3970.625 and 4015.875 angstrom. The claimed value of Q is 10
